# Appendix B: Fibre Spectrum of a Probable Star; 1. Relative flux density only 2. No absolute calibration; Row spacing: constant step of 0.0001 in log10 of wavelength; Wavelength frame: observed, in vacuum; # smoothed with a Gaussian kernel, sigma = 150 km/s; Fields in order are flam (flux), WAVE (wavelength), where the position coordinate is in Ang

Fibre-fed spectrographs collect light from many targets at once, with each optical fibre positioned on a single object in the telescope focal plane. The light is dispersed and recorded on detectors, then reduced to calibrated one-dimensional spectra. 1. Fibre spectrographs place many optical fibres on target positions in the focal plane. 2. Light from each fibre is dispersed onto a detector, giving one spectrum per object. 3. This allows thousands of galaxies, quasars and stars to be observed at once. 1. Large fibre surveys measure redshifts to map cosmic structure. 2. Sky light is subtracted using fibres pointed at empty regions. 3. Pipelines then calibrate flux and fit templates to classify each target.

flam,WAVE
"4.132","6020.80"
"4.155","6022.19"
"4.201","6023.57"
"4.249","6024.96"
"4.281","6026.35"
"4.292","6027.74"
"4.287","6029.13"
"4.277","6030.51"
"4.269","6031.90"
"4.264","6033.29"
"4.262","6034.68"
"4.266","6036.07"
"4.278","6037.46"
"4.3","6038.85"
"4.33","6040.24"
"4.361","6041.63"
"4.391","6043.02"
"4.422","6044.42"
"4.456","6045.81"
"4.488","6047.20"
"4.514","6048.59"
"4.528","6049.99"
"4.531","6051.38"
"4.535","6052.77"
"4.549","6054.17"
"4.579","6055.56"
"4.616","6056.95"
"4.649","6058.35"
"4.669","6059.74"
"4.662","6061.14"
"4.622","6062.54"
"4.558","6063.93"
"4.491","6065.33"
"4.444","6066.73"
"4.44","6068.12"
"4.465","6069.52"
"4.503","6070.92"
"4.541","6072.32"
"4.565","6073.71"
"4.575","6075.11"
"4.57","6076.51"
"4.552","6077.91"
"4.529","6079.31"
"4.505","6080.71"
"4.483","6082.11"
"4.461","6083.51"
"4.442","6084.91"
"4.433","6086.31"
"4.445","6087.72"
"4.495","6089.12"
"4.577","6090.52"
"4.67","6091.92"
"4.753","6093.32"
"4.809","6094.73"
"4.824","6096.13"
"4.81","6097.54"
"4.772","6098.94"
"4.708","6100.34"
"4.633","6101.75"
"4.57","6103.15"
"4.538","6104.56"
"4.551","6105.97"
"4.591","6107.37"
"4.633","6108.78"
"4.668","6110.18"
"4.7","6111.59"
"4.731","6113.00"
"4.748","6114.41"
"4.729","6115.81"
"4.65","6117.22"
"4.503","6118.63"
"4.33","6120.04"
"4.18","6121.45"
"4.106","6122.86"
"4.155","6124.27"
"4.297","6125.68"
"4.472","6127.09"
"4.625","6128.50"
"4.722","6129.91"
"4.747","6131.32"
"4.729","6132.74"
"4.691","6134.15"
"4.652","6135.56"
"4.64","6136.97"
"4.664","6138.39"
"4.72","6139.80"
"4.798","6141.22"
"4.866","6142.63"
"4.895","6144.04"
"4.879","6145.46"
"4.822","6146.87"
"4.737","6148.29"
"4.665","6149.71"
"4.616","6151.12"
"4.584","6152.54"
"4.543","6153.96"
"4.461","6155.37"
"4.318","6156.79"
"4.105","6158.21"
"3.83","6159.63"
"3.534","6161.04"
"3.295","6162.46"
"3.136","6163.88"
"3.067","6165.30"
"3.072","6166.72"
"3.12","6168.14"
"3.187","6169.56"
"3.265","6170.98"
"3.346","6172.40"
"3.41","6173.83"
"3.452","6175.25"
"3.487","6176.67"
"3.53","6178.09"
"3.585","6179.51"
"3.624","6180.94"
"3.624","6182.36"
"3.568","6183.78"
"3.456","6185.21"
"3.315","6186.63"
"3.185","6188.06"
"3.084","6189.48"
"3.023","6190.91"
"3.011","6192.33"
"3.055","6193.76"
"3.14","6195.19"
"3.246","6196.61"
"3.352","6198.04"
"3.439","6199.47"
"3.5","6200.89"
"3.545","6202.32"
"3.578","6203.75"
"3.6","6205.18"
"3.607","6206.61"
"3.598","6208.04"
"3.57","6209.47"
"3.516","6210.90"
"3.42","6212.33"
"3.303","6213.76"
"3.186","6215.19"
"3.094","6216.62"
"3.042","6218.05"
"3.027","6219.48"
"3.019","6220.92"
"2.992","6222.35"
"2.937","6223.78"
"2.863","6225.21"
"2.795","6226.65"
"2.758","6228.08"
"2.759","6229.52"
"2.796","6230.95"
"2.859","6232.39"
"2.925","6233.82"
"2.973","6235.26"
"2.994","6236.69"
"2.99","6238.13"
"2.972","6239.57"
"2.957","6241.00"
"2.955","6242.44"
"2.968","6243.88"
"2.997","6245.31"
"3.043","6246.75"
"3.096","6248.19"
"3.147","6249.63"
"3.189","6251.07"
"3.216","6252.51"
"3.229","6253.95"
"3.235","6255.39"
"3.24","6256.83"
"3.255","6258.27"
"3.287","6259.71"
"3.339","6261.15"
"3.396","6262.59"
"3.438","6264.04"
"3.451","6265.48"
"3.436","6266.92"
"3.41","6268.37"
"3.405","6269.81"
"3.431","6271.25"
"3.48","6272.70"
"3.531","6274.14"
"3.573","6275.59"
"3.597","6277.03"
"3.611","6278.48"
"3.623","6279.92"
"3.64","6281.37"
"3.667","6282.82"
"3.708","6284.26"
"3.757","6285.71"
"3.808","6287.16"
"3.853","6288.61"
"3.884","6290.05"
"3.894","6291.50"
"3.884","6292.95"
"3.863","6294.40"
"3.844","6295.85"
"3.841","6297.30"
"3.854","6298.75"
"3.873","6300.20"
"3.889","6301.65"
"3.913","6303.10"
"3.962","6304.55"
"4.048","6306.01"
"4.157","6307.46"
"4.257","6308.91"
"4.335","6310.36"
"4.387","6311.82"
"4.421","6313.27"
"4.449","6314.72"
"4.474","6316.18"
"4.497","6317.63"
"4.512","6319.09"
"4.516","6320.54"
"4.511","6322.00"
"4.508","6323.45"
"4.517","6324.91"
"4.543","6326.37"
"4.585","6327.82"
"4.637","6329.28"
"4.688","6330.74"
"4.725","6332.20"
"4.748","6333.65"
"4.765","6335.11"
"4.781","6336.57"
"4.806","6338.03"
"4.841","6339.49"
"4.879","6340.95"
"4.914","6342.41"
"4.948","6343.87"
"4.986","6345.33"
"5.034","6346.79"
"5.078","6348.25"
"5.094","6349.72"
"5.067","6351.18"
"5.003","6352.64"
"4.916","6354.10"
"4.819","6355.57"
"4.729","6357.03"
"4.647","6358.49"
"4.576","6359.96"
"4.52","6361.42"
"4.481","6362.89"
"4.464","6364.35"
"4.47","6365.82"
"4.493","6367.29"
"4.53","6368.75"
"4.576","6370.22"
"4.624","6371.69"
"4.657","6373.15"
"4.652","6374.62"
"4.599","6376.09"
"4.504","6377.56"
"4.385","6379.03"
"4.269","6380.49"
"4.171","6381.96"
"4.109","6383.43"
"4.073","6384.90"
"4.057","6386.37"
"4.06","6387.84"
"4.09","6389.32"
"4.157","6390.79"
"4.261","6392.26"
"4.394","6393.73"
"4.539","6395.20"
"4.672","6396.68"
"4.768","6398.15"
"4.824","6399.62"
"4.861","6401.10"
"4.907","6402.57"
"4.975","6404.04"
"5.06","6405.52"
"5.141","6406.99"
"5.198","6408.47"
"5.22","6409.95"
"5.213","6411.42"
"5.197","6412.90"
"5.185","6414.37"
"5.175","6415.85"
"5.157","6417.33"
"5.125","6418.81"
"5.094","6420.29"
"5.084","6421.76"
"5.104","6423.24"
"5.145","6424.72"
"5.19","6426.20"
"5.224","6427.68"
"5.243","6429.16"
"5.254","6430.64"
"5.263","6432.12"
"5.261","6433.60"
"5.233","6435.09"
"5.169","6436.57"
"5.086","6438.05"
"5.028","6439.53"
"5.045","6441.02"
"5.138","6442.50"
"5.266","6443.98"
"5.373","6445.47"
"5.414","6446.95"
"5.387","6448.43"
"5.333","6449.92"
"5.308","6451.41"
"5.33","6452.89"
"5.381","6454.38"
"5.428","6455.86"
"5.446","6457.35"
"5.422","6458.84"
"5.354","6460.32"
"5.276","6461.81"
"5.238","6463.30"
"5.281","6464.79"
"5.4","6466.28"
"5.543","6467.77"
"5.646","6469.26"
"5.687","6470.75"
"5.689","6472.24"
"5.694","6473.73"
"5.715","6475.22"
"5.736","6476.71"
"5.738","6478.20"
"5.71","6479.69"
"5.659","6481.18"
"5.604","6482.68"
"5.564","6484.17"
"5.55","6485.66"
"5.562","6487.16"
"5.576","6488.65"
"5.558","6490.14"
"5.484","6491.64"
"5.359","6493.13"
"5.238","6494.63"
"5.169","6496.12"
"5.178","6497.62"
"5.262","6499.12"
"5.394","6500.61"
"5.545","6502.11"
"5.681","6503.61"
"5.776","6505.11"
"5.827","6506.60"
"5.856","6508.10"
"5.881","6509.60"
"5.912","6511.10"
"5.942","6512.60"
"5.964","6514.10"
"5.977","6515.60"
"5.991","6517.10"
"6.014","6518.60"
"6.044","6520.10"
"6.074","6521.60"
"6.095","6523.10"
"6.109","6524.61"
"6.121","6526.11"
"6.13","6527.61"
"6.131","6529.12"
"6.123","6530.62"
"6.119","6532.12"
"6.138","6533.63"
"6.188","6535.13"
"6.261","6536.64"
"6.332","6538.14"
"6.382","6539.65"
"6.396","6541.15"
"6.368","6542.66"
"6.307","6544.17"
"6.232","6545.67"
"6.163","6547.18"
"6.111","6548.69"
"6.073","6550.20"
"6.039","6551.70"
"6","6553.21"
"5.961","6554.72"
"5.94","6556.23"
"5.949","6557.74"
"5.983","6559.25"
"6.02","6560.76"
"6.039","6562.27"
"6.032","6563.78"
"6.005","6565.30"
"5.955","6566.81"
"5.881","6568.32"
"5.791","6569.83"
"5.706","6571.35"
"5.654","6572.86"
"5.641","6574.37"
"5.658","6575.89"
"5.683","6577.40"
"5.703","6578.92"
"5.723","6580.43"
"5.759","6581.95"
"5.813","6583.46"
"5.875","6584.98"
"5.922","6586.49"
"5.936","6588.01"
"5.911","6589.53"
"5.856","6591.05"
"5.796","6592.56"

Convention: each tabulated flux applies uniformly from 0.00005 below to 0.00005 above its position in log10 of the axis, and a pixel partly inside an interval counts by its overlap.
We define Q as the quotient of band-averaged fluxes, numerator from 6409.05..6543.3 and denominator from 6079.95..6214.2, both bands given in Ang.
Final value 1.36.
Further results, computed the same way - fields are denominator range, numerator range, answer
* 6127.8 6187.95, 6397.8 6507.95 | 1.32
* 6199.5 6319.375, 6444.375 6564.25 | 1.66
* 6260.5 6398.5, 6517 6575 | 1.42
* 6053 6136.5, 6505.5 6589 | 1.31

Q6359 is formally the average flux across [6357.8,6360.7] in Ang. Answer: 4.61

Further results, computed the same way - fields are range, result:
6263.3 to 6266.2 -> 3.44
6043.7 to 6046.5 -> 4.43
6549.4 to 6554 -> 6.04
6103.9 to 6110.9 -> 4.6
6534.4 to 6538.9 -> 6.26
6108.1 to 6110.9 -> 4.66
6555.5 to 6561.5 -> 5.97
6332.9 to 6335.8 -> 4.77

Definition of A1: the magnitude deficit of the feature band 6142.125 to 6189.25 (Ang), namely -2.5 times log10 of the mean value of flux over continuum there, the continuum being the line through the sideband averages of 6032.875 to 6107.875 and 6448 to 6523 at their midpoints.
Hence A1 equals 0.24 mag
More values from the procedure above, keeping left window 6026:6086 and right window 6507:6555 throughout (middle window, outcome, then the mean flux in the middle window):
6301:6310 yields 0.30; 4.05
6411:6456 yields 0.11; 5.22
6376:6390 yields 0.31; 4.21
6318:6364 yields 0.15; 4.75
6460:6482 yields 0.06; 5.56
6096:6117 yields -0.01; 4.68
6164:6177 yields 0.44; 3.25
